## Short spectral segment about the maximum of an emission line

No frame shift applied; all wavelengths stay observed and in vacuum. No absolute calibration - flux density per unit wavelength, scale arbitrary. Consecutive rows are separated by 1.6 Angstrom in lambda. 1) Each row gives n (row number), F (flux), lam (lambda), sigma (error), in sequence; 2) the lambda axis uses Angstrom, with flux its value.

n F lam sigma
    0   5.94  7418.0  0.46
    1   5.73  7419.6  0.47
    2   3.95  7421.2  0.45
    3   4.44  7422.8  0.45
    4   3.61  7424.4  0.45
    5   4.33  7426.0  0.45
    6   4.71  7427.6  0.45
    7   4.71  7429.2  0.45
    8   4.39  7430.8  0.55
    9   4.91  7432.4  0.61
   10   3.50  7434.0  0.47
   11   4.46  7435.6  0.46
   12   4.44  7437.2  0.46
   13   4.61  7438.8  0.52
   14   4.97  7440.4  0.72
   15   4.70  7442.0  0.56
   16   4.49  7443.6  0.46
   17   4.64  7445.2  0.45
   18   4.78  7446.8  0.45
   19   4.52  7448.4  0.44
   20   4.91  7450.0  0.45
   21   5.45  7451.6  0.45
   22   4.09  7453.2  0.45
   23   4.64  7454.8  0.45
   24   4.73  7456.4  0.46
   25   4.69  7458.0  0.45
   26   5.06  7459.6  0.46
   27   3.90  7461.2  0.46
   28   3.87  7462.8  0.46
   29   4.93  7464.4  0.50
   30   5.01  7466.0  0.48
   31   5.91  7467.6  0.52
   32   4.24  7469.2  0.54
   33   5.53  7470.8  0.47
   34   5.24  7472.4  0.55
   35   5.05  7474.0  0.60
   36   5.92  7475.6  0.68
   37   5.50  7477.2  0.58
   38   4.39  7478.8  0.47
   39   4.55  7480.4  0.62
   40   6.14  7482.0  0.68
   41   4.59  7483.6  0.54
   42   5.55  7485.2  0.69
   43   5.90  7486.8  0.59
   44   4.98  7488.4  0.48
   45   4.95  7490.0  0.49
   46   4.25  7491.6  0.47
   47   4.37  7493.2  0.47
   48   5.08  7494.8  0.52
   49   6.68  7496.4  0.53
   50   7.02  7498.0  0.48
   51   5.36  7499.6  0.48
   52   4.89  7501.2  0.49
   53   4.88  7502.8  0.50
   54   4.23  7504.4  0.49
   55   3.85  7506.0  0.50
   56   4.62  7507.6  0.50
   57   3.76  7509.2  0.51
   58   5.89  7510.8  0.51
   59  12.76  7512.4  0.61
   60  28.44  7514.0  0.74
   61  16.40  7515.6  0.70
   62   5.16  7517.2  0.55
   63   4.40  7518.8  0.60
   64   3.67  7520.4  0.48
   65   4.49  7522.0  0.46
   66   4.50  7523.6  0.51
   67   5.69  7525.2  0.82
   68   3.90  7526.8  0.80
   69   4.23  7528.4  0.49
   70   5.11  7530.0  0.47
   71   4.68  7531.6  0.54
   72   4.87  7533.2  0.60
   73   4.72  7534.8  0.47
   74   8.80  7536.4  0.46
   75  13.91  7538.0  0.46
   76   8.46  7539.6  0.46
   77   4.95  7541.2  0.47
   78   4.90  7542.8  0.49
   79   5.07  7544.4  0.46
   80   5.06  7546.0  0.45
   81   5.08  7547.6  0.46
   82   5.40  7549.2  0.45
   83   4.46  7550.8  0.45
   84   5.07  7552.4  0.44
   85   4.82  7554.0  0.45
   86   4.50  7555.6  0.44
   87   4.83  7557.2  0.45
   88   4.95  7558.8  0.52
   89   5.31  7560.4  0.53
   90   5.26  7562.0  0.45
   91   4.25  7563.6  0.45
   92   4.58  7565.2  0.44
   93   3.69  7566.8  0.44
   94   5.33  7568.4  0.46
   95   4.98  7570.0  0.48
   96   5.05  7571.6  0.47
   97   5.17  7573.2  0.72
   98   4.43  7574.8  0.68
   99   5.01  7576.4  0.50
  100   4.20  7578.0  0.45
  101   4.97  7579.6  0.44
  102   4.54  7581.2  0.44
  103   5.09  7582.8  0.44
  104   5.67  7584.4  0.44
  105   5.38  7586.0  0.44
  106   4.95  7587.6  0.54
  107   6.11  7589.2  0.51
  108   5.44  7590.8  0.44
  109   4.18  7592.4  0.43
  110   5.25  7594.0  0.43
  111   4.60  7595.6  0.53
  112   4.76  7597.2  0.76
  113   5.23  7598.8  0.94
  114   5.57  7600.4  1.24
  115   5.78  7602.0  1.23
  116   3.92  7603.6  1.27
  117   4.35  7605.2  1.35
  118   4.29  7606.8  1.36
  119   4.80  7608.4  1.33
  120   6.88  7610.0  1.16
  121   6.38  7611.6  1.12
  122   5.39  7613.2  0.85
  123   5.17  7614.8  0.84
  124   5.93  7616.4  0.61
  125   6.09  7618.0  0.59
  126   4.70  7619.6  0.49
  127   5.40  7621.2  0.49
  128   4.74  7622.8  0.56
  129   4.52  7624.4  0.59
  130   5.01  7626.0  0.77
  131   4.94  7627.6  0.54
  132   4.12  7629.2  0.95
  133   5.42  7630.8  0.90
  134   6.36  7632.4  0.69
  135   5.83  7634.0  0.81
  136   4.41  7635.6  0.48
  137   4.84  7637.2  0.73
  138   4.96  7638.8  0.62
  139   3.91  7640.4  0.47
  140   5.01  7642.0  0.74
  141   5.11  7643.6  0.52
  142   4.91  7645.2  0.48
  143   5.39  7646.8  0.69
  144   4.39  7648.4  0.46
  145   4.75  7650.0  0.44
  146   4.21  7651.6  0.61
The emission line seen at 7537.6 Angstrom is [N II] 6583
